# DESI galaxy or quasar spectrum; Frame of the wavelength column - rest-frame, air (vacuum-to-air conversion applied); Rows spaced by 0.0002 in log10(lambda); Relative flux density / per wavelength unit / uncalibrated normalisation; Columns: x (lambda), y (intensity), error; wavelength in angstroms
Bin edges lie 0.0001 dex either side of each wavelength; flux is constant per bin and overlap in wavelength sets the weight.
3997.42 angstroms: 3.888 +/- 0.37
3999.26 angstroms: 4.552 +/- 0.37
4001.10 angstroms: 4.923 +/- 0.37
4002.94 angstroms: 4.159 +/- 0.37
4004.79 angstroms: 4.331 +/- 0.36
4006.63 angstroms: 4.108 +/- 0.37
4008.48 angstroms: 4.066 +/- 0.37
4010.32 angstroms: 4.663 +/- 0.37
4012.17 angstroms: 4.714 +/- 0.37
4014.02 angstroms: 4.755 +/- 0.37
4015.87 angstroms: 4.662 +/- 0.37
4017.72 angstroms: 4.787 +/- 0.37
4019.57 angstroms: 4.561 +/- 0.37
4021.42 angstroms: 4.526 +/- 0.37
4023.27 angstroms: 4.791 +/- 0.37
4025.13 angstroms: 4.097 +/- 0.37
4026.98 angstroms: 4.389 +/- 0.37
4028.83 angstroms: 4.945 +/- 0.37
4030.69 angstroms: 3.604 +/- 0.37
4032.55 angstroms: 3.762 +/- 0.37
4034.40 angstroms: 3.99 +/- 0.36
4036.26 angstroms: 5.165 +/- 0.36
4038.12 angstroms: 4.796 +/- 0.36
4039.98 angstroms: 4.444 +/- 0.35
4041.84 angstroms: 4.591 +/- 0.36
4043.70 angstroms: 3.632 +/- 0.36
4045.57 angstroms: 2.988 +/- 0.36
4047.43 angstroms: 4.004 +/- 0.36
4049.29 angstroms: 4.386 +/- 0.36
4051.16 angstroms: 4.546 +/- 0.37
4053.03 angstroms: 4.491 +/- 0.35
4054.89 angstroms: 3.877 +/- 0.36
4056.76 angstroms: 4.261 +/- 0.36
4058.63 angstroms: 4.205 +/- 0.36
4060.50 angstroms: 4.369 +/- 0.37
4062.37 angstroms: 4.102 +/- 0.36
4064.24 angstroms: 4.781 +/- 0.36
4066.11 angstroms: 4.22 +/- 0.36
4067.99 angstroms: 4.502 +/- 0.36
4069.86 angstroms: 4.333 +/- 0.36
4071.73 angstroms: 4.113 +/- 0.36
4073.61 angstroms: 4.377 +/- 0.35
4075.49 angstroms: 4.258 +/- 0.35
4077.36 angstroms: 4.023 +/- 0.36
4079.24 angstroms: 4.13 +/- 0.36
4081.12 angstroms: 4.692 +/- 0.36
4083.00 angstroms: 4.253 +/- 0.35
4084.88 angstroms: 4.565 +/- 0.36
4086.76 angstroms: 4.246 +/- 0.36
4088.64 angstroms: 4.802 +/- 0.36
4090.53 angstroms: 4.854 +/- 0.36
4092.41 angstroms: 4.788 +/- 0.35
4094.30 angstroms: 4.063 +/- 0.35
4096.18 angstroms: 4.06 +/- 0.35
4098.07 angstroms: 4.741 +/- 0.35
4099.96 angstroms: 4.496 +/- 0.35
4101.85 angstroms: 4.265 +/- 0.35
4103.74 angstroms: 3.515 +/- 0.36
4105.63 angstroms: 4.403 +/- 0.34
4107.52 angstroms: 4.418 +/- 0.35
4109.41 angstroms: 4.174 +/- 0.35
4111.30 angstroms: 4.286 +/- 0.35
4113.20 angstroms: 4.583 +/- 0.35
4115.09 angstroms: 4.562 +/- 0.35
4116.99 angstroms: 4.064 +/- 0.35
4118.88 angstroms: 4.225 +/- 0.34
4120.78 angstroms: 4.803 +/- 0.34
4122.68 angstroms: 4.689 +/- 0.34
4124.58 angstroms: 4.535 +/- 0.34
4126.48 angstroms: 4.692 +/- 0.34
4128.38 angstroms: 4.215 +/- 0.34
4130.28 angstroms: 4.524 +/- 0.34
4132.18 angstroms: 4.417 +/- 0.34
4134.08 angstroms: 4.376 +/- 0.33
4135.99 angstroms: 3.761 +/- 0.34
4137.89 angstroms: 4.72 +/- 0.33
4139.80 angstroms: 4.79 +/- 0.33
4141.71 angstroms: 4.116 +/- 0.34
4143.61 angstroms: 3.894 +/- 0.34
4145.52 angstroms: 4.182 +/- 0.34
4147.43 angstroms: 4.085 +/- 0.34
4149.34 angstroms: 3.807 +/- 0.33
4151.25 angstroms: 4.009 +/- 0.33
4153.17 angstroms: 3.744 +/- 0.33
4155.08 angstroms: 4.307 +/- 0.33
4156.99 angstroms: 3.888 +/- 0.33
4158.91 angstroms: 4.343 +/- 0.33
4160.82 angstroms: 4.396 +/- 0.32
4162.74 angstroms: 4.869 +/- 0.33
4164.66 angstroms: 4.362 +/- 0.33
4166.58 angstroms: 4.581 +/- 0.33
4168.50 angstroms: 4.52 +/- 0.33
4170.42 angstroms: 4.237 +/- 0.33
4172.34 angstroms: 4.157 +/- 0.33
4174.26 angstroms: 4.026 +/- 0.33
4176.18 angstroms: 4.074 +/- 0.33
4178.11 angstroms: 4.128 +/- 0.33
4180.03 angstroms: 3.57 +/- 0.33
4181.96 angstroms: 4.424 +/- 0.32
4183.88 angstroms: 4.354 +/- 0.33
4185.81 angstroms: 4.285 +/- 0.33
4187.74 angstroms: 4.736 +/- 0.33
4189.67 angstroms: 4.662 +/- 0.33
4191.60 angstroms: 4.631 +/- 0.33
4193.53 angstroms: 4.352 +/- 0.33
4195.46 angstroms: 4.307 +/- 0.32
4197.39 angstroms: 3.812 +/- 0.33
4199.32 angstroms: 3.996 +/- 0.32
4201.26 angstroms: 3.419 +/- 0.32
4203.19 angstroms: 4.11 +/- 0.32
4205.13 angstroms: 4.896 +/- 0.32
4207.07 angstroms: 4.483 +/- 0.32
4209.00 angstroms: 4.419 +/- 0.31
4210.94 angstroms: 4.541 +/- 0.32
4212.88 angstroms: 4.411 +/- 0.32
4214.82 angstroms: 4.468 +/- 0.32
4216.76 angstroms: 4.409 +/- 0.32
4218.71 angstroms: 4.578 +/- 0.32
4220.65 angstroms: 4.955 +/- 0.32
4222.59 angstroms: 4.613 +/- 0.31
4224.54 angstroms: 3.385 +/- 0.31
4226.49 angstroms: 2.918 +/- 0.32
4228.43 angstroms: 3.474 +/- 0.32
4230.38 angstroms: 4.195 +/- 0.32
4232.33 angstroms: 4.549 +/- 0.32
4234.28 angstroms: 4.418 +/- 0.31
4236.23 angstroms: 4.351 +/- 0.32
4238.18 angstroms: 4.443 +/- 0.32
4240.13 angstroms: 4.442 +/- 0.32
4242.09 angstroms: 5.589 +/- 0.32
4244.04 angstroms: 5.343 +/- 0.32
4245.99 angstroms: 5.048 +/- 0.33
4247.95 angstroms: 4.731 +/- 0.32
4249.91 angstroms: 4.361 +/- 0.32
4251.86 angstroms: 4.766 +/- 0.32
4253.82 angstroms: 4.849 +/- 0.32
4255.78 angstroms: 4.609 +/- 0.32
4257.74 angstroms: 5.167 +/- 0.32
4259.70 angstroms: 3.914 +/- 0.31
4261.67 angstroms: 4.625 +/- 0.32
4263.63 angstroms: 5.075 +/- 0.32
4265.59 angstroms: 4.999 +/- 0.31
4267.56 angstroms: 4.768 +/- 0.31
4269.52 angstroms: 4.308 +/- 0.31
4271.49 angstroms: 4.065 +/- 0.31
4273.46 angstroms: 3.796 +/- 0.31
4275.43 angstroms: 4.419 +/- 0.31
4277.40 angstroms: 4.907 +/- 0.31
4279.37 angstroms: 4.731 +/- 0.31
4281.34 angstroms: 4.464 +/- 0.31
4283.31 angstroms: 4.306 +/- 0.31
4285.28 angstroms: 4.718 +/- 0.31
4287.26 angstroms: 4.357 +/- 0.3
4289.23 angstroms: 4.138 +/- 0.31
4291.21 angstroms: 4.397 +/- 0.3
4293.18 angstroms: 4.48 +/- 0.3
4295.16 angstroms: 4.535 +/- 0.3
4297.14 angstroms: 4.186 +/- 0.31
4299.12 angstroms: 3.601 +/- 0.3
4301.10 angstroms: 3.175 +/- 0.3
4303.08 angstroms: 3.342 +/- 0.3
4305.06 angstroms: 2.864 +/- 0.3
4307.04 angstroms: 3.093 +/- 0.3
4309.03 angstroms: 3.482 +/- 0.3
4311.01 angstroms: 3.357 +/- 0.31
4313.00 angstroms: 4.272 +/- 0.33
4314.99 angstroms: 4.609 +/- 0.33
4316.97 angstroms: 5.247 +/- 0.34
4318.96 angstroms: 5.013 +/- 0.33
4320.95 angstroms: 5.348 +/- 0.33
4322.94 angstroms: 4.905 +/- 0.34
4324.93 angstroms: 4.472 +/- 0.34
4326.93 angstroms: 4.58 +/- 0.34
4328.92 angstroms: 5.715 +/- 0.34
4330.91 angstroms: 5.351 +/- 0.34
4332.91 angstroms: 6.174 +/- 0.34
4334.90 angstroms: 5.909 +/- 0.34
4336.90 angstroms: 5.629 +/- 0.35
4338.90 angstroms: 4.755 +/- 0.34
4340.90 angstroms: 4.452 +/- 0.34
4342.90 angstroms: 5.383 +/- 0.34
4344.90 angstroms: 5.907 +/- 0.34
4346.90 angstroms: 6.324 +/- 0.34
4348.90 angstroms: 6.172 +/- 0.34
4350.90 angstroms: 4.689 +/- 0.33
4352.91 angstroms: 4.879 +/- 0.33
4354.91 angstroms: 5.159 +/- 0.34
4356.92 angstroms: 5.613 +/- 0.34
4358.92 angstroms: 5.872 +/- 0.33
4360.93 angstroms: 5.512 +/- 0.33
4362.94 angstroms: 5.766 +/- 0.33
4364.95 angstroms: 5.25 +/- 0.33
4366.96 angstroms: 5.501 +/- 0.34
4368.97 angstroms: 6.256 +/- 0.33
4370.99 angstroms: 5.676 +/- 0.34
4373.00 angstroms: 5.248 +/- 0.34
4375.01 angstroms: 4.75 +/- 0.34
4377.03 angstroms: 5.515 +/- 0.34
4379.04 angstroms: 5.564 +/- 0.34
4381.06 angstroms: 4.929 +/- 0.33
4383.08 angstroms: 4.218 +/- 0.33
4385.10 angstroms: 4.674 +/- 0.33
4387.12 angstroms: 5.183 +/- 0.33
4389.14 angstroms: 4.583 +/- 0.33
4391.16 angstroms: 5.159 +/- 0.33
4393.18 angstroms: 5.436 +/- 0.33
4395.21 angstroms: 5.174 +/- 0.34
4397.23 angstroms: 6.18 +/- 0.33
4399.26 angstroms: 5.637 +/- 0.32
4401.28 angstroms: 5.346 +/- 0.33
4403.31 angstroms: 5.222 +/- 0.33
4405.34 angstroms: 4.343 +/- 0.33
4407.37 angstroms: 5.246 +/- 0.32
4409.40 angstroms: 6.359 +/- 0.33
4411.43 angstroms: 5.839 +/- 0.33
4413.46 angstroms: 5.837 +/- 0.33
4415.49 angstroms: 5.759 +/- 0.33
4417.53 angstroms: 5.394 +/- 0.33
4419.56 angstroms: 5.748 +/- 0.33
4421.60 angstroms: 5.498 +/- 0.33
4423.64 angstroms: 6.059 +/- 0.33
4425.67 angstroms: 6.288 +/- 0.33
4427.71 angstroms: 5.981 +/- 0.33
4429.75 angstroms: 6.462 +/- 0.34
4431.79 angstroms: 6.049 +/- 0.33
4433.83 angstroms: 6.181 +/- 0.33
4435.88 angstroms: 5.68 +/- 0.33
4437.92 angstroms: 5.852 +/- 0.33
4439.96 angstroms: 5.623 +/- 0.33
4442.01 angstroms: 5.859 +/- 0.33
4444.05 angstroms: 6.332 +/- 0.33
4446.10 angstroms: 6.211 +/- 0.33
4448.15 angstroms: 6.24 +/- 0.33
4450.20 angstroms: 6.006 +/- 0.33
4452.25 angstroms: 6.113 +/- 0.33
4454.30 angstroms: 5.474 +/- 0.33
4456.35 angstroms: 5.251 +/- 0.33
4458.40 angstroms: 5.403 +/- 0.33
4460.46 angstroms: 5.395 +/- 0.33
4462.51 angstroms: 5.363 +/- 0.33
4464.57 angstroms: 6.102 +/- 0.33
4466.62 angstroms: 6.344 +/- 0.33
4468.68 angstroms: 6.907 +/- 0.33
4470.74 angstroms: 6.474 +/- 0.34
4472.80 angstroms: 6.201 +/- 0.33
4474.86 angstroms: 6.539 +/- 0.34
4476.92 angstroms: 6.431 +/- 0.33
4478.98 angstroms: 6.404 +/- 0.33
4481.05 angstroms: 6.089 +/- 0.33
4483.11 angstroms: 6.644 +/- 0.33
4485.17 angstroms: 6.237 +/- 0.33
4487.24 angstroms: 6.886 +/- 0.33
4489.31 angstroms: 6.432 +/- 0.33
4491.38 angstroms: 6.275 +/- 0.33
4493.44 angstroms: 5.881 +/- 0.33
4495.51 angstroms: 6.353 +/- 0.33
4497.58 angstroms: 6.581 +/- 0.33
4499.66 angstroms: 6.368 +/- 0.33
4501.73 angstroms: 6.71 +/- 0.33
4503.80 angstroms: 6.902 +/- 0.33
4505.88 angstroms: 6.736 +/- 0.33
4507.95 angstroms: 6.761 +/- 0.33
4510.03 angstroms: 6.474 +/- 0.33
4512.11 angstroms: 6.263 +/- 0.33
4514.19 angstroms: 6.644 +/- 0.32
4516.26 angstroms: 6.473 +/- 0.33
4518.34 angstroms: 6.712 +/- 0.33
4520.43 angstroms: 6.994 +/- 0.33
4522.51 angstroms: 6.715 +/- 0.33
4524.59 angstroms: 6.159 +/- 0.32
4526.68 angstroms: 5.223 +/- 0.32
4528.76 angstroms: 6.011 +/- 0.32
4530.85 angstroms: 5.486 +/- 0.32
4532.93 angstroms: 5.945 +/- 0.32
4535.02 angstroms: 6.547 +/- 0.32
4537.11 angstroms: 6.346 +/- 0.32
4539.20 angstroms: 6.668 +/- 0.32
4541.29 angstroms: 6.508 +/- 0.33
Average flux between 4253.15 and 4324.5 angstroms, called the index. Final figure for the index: 4.33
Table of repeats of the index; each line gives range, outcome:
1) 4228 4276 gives 4.59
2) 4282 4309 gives 3.93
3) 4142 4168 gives 4.19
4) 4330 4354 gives 5.47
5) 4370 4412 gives 5.25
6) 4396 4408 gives 5.33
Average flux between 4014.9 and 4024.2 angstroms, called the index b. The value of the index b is 4.67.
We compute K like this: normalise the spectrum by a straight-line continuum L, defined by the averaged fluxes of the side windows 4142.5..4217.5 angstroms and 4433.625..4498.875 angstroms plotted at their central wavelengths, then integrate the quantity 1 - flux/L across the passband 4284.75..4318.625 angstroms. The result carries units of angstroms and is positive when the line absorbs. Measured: 7.0 angstroms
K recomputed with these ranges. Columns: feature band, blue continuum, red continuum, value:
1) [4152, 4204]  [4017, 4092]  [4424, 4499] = 6.9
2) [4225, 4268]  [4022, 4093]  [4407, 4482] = 4.8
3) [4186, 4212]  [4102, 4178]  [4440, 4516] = 1.7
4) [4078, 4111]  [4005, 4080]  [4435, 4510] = 1.3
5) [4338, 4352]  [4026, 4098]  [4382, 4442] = -0.2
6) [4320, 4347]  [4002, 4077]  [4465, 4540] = 1.6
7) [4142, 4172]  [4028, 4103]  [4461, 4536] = 3.4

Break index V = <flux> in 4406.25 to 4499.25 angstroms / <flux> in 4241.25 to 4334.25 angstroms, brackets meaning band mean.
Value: 1.34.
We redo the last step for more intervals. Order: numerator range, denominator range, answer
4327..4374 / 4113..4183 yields 1.29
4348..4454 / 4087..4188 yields 1.29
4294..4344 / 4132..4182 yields 1.08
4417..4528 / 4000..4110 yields 1.42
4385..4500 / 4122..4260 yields 1.35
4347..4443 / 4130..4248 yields 1.28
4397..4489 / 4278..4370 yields 1.23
